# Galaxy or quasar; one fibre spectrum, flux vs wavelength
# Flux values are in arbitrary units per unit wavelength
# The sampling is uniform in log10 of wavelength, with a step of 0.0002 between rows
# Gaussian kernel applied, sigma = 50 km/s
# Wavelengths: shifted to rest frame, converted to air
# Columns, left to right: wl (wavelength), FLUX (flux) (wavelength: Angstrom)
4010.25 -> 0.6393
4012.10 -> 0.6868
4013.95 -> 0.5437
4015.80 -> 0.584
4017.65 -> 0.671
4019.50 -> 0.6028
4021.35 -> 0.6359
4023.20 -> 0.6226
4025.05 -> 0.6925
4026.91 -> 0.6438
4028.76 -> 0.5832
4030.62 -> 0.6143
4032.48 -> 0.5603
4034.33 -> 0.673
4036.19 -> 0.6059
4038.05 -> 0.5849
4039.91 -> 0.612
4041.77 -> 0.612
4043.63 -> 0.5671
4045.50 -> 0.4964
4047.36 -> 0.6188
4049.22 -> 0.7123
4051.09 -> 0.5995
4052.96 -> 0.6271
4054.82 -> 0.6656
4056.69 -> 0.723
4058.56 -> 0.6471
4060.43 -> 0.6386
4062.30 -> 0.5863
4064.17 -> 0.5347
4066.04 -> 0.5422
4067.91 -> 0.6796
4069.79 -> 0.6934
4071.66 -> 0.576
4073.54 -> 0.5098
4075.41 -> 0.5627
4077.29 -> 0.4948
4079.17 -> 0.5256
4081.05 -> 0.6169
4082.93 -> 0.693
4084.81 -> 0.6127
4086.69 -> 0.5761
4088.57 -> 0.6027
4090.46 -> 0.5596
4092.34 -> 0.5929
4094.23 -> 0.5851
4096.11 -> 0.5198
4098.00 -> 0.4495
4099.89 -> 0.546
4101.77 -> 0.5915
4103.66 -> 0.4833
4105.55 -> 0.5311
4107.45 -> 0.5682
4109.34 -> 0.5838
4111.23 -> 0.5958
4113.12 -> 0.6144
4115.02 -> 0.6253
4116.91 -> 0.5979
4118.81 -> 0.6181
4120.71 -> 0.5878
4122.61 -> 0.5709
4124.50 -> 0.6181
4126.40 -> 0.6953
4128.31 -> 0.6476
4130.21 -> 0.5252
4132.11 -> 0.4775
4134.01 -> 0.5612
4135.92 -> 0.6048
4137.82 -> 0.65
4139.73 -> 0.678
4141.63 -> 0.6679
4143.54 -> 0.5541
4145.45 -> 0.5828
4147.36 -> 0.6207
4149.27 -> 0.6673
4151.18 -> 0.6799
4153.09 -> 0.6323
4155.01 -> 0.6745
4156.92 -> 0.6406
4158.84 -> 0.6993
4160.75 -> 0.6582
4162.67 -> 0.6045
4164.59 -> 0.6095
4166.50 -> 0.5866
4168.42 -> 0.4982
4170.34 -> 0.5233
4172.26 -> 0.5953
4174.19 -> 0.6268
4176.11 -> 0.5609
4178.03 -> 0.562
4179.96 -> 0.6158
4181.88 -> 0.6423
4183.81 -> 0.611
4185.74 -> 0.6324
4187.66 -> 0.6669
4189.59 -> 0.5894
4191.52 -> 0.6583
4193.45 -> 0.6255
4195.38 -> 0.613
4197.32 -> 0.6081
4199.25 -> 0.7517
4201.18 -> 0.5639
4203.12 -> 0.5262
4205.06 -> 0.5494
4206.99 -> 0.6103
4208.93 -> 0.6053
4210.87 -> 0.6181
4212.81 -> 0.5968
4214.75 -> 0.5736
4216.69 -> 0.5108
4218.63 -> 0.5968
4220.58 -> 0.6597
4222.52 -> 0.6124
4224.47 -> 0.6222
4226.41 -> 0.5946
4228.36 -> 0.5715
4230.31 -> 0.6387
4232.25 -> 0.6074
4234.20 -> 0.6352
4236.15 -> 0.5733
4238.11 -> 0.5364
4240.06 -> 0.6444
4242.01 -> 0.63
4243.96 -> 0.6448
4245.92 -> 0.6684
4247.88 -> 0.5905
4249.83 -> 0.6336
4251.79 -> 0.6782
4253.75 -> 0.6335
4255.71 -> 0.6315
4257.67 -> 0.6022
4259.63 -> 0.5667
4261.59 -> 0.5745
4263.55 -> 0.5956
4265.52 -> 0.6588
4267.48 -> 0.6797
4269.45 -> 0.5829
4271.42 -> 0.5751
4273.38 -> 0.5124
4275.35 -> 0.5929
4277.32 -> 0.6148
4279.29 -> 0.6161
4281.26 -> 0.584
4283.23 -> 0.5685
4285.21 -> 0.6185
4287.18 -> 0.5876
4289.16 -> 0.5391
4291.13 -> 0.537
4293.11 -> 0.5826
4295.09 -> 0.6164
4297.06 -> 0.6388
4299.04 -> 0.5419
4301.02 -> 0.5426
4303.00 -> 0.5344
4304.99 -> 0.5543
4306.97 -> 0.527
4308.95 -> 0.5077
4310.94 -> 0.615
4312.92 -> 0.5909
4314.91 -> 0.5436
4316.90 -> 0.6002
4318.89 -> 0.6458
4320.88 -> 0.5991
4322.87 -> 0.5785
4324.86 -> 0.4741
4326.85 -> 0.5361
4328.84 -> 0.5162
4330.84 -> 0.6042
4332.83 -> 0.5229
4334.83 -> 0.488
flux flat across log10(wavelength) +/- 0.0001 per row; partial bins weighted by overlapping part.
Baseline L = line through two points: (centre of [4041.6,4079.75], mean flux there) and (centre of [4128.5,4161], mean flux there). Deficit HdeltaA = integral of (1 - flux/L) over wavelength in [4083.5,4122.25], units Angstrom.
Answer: 2.4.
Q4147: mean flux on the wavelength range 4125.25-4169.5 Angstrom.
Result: 0.618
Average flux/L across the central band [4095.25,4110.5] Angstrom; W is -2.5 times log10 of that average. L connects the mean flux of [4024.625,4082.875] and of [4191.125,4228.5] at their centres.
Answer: 0.13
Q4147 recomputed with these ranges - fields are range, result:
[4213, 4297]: 0.603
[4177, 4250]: 0.61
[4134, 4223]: 0.613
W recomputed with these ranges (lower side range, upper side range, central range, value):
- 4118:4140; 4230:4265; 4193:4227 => 0.016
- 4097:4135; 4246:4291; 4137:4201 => -0.071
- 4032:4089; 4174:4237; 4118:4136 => 0.030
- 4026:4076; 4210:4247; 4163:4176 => 0.063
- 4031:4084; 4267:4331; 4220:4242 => -0.048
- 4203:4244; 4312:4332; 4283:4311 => 0.020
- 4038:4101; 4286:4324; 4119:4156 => -0.052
